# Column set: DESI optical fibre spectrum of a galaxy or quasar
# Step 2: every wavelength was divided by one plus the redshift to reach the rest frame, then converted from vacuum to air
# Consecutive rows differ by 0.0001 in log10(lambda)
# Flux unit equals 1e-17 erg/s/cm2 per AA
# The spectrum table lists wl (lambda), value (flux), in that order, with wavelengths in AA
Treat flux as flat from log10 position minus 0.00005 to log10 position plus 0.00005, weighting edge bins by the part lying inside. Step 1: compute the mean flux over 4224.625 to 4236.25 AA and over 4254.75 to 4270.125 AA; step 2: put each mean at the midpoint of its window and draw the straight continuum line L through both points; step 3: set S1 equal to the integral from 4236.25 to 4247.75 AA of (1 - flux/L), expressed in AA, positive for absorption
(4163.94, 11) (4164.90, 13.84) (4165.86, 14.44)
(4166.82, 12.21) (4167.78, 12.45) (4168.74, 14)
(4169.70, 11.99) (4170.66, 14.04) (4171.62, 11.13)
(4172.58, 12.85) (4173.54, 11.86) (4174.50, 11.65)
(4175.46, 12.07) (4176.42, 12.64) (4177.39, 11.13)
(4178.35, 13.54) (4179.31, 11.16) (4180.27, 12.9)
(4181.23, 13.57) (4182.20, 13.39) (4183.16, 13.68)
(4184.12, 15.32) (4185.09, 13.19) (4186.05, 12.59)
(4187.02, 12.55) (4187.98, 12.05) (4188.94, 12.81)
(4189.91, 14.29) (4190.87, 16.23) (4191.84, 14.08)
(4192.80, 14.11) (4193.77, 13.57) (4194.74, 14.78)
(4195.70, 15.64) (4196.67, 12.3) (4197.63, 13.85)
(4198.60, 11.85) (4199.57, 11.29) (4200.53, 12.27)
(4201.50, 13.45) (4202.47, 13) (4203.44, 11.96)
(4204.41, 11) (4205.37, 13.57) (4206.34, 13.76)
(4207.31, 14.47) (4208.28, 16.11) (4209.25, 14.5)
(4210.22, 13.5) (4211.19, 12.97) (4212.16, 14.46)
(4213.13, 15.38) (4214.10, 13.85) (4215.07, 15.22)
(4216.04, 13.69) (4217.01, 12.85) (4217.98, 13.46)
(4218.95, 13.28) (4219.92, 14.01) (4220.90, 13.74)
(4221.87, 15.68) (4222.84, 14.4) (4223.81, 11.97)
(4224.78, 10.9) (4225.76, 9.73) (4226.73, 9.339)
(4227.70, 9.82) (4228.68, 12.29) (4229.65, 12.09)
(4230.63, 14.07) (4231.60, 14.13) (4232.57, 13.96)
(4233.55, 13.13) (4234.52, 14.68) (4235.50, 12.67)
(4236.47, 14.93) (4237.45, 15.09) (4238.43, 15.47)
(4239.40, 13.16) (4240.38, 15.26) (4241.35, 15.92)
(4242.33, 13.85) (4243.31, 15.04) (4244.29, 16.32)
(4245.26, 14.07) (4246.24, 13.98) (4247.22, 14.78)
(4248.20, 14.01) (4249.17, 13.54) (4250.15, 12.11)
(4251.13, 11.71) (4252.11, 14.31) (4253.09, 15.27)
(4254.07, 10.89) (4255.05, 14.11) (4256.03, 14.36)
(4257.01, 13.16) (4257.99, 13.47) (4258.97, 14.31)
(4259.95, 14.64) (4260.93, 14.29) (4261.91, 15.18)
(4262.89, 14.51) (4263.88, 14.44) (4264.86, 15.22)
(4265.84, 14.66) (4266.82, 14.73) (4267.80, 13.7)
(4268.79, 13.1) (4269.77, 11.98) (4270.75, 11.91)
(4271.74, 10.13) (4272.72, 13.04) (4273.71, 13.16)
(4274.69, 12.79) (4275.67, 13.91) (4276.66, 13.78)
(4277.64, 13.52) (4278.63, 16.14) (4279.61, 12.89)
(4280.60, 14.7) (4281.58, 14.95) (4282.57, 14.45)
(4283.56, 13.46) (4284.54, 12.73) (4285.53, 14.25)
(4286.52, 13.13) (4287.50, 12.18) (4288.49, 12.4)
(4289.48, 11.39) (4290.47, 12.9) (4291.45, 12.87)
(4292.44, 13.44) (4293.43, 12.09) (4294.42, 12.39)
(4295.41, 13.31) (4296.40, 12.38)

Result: -1.6 AA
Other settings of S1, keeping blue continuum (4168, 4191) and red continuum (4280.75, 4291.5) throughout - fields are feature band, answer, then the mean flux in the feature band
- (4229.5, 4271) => -2.9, 14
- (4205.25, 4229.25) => -0.6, 13.3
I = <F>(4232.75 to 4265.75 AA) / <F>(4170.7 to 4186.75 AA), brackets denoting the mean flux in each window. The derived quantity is 1.12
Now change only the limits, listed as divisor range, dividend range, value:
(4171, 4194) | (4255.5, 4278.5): 1.05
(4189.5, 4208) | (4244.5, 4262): 1.02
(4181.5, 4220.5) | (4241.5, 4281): 1.01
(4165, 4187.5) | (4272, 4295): 1.04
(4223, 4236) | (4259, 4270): 1.16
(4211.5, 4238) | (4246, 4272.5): 1.03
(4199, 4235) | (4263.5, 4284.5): 1.03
